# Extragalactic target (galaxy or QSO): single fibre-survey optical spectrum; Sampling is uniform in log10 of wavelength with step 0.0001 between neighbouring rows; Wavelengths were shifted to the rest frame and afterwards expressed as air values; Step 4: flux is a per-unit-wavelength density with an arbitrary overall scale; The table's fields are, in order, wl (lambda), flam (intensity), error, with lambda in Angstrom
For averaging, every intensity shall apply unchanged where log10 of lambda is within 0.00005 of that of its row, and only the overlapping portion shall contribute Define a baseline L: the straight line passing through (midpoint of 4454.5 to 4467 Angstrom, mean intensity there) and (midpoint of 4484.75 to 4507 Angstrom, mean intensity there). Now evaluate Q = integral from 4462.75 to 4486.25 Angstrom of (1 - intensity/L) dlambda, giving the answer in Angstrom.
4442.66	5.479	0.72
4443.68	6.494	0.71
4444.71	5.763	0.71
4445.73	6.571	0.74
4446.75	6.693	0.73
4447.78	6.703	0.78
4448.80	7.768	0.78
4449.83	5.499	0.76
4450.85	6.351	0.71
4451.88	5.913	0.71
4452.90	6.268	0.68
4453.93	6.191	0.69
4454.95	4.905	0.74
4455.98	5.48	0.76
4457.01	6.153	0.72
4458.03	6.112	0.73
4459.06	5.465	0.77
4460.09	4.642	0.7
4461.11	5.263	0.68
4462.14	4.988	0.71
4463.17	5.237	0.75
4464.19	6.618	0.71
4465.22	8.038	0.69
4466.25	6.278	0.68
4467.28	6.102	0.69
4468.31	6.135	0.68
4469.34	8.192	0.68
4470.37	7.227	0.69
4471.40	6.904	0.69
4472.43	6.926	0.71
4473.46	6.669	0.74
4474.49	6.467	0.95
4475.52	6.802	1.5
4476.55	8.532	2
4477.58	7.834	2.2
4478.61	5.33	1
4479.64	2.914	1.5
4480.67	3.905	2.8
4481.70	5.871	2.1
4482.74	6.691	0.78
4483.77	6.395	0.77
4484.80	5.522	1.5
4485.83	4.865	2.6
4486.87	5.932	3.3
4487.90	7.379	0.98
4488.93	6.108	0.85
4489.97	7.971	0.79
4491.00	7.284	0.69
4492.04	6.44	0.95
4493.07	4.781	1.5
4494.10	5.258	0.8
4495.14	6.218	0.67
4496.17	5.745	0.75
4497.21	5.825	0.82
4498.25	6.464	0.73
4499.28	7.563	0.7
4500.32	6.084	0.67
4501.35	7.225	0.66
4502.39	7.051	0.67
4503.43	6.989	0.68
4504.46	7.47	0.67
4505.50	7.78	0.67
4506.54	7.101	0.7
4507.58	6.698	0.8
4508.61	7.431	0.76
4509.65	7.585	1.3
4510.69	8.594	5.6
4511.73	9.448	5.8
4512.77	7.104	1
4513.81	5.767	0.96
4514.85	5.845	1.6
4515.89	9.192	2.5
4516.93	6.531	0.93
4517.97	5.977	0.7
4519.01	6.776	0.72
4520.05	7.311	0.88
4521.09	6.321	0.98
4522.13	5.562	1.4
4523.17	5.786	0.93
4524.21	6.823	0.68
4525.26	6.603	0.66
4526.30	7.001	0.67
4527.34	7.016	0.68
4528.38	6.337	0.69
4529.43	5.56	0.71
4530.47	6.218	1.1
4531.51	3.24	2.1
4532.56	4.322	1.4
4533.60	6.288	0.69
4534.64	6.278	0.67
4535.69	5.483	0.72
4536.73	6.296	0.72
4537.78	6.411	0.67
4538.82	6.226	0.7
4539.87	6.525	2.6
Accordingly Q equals -1.1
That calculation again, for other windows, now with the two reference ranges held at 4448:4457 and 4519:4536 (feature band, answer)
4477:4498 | 0.4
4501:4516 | -3.3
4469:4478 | -1.8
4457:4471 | -0.3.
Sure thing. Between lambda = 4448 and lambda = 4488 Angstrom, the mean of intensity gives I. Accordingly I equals 6.14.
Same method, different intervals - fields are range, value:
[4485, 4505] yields 6.44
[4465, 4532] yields 6.56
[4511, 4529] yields 6.8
